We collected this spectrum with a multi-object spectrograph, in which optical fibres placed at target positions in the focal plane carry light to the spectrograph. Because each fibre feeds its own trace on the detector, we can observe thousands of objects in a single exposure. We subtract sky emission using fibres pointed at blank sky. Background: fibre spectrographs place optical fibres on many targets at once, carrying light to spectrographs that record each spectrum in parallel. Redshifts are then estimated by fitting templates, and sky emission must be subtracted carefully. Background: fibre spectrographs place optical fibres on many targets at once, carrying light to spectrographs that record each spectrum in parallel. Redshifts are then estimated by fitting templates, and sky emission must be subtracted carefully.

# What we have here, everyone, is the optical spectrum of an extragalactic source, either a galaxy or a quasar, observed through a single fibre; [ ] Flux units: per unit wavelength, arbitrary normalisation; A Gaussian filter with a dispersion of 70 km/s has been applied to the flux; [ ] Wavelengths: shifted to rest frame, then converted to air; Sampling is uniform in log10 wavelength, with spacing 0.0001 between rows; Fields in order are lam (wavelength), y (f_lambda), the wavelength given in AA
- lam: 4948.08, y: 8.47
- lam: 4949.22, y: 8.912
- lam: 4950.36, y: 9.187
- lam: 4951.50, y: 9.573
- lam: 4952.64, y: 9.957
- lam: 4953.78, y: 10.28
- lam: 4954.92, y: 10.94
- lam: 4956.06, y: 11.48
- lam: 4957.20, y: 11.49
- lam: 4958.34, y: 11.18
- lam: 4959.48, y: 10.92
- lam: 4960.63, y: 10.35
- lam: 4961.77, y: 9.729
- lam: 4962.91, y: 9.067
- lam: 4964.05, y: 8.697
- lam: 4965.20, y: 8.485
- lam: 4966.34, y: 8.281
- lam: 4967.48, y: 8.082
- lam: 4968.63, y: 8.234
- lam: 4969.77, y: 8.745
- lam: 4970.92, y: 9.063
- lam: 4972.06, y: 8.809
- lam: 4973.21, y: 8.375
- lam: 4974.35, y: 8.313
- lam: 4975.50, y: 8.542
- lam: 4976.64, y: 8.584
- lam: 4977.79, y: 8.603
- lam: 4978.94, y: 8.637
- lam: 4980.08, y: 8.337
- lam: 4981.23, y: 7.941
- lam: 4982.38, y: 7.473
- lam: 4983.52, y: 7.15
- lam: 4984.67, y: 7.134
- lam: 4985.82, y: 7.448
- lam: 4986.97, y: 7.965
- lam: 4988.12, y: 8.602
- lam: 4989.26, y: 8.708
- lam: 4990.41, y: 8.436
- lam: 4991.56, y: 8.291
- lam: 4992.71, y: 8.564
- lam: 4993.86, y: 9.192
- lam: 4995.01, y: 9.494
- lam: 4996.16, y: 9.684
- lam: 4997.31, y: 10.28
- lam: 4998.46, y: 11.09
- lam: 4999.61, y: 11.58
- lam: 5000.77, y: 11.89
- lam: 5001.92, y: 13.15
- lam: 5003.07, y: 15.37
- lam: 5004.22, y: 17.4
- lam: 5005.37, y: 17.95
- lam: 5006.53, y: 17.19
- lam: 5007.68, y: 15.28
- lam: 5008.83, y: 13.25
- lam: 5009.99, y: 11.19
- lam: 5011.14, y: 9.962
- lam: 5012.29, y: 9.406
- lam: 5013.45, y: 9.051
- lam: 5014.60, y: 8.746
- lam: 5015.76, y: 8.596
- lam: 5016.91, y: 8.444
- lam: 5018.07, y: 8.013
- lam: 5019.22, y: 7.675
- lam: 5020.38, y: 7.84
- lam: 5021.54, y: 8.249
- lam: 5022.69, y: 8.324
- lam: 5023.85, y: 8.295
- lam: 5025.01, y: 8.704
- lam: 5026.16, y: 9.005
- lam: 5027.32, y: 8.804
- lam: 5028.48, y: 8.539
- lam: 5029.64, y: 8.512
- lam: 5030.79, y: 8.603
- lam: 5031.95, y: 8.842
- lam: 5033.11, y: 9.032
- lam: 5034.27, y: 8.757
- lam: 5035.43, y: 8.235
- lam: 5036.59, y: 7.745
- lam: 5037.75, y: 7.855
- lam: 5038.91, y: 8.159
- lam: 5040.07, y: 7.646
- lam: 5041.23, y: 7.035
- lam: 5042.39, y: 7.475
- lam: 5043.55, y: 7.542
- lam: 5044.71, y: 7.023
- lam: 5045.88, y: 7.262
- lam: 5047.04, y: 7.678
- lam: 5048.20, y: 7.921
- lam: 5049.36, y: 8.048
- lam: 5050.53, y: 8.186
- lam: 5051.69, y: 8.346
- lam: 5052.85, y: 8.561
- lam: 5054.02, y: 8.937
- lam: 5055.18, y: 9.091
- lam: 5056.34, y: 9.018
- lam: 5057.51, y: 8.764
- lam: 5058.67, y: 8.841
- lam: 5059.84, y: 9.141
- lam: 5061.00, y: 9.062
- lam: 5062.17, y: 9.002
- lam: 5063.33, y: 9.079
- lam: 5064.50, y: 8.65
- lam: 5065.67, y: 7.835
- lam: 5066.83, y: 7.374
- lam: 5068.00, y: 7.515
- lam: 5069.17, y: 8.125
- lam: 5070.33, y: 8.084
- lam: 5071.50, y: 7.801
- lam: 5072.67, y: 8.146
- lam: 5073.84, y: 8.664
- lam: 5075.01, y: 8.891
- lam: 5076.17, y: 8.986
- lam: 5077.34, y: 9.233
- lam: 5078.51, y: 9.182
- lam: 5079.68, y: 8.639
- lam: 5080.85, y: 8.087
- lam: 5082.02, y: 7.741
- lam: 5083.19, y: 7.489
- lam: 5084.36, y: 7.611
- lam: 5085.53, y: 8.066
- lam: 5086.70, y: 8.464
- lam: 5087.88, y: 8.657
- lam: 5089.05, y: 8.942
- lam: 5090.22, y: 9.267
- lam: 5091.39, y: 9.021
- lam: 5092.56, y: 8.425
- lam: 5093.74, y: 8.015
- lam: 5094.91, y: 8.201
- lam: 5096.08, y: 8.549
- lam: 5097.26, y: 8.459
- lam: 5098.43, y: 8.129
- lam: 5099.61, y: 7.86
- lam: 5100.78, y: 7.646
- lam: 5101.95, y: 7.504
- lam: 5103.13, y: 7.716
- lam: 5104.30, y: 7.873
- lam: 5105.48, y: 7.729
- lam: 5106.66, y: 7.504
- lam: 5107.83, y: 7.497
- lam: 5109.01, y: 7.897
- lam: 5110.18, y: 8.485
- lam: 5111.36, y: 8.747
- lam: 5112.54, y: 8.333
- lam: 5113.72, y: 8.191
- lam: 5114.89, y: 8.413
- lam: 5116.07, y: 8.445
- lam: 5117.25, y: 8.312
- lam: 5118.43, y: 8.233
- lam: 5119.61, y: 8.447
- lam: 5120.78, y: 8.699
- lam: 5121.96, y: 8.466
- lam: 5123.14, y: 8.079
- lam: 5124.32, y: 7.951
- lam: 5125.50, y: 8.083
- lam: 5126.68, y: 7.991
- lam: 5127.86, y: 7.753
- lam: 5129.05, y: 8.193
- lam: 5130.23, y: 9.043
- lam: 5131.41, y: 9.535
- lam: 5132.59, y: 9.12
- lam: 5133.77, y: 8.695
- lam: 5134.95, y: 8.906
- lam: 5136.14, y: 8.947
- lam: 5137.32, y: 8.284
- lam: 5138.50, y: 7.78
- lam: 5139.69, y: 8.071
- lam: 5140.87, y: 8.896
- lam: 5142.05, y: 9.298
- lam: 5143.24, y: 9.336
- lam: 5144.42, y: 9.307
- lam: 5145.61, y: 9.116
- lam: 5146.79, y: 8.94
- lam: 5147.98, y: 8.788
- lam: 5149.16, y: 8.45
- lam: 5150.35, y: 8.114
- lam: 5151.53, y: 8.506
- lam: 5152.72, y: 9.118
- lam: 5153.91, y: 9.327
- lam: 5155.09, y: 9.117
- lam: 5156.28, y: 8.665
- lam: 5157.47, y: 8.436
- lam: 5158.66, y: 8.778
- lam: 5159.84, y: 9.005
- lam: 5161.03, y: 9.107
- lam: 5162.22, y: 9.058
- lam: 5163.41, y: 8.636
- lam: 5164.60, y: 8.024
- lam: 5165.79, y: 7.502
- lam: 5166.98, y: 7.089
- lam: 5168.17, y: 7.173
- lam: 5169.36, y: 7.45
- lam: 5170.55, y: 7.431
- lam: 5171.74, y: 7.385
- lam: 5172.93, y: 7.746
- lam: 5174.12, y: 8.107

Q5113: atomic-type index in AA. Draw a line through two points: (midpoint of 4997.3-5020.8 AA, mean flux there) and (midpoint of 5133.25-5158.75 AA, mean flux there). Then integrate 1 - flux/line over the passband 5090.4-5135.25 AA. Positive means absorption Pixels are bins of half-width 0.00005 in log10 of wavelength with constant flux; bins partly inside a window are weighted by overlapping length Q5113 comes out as 5.6 AA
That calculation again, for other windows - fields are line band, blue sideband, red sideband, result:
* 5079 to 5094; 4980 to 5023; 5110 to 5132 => 0.9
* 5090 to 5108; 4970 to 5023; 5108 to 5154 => 1.6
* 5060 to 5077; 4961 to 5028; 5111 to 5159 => 1.3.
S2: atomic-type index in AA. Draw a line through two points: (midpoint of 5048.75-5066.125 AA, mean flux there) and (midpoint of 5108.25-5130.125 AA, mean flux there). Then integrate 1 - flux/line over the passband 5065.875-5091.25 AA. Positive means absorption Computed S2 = 0.65 AA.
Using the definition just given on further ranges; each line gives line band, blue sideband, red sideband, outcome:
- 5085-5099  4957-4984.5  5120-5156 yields 0.3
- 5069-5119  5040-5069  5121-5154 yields 0.9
